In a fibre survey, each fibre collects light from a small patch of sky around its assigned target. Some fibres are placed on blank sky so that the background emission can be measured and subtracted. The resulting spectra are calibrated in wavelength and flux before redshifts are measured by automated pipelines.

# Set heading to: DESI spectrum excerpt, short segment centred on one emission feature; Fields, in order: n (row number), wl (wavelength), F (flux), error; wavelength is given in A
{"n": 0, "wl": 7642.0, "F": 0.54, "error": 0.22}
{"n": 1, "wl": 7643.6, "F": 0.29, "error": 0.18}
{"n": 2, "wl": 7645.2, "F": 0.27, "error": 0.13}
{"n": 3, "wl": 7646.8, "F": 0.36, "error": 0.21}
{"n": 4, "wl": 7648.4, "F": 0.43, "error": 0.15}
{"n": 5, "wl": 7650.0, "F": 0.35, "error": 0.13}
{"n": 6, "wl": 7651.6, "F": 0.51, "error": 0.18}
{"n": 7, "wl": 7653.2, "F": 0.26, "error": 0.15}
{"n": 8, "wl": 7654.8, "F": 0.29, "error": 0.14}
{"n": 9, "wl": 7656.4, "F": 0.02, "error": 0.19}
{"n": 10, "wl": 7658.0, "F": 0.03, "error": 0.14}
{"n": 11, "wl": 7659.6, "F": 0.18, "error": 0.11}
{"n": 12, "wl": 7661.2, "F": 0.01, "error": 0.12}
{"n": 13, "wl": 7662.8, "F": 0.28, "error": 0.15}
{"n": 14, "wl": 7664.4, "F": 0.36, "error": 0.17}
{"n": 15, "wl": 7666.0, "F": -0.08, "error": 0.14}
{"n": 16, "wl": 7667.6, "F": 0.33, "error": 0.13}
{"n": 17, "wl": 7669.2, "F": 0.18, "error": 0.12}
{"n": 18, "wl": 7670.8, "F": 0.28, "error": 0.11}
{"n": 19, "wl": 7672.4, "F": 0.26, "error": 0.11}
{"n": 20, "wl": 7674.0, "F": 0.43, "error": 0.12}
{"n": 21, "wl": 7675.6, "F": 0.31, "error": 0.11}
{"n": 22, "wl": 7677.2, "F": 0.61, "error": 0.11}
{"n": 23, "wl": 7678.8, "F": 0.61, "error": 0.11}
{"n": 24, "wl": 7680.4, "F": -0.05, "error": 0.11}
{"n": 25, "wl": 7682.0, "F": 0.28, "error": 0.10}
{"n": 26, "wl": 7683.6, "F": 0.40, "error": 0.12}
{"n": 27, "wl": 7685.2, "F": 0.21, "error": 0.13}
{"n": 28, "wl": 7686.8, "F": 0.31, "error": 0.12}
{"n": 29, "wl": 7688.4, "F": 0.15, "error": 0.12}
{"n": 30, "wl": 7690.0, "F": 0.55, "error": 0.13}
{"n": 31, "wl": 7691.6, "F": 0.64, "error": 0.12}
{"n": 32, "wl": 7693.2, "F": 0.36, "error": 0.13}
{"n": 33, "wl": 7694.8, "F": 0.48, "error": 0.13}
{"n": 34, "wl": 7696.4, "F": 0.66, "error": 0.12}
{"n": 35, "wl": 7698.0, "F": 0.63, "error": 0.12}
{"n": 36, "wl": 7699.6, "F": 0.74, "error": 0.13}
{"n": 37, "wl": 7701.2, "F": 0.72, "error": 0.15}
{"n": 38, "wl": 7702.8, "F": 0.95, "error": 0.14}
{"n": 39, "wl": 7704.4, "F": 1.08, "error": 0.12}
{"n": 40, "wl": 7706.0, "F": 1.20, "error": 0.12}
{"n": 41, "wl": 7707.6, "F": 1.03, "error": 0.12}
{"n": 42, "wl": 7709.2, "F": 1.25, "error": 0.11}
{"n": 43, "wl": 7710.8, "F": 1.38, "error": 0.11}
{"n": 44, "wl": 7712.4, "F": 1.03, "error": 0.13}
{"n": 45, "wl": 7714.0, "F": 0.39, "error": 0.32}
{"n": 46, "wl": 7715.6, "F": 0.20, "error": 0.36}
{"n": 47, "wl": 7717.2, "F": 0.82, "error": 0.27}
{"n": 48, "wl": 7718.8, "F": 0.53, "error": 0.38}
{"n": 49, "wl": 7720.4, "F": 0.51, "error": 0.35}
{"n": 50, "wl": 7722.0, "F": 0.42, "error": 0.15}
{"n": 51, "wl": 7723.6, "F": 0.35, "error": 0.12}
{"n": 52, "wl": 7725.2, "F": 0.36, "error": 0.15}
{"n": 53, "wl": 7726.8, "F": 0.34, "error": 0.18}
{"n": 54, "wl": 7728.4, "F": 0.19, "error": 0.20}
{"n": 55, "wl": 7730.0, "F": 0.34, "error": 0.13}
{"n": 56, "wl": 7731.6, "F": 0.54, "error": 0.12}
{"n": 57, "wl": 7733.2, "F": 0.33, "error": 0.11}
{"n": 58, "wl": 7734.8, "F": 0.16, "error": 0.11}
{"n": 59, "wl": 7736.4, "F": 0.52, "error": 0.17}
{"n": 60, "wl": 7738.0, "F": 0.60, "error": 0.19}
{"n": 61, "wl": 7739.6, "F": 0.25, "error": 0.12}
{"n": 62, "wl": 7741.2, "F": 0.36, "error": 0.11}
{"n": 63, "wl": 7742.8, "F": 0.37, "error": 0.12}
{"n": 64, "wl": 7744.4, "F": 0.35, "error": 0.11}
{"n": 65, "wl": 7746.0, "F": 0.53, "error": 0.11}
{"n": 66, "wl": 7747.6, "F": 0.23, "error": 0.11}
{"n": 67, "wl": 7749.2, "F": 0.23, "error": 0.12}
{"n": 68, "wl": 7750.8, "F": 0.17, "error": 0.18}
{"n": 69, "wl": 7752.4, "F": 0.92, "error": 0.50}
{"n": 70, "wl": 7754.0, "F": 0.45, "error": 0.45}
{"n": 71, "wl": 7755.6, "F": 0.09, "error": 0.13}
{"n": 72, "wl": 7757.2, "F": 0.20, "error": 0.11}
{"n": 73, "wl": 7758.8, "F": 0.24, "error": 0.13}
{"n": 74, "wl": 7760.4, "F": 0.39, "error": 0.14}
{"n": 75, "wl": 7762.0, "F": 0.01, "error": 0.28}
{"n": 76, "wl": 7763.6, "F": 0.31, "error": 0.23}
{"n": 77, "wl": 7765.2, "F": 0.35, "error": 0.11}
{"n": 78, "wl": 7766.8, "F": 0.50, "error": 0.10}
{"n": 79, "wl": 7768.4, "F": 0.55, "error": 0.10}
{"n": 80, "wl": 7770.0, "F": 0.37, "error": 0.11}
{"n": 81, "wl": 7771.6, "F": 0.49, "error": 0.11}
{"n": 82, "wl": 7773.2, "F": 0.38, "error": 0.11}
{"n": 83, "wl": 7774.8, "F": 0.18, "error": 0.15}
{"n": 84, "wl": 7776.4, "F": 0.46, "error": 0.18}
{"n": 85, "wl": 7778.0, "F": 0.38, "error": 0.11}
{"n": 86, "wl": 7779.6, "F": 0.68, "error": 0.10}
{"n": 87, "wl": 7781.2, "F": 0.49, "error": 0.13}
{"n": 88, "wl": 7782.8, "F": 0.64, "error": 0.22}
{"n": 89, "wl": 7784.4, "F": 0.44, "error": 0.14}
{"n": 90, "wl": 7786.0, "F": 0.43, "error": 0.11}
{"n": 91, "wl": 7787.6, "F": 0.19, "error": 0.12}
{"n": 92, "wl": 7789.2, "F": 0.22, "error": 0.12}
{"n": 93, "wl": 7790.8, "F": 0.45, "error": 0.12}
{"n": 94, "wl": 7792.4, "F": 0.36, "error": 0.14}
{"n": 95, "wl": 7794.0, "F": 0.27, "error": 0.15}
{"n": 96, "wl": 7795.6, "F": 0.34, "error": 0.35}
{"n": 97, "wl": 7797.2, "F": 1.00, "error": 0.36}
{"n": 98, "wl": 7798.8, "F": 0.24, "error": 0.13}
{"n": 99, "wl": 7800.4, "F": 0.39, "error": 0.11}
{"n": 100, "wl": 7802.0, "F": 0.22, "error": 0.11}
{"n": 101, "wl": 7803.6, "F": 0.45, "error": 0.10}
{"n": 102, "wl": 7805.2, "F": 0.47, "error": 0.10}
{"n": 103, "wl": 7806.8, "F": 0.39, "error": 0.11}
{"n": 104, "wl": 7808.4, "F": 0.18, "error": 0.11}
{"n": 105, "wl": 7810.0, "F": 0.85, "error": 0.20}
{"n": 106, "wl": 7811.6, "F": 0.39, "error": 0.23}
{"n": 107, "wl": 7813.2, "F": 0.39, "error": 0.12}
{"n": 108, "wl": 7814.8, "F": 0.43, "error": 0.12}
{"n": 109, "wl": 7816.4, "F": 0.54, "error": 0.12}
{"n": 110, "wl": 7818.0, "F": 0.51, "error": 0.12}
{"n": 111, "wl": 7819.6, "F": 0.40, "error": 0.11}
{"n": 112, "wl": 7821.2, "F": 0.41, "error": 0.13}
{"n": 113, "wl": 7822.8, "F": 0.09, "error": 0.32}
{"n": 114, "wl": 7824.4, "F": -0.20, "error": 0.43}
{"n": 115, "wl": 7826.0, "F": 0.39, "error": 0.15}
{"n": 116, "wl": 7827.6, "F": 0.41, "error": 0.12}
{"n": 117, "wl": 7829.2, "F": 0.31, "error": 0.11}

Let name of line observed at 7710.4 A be [O II] 3727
